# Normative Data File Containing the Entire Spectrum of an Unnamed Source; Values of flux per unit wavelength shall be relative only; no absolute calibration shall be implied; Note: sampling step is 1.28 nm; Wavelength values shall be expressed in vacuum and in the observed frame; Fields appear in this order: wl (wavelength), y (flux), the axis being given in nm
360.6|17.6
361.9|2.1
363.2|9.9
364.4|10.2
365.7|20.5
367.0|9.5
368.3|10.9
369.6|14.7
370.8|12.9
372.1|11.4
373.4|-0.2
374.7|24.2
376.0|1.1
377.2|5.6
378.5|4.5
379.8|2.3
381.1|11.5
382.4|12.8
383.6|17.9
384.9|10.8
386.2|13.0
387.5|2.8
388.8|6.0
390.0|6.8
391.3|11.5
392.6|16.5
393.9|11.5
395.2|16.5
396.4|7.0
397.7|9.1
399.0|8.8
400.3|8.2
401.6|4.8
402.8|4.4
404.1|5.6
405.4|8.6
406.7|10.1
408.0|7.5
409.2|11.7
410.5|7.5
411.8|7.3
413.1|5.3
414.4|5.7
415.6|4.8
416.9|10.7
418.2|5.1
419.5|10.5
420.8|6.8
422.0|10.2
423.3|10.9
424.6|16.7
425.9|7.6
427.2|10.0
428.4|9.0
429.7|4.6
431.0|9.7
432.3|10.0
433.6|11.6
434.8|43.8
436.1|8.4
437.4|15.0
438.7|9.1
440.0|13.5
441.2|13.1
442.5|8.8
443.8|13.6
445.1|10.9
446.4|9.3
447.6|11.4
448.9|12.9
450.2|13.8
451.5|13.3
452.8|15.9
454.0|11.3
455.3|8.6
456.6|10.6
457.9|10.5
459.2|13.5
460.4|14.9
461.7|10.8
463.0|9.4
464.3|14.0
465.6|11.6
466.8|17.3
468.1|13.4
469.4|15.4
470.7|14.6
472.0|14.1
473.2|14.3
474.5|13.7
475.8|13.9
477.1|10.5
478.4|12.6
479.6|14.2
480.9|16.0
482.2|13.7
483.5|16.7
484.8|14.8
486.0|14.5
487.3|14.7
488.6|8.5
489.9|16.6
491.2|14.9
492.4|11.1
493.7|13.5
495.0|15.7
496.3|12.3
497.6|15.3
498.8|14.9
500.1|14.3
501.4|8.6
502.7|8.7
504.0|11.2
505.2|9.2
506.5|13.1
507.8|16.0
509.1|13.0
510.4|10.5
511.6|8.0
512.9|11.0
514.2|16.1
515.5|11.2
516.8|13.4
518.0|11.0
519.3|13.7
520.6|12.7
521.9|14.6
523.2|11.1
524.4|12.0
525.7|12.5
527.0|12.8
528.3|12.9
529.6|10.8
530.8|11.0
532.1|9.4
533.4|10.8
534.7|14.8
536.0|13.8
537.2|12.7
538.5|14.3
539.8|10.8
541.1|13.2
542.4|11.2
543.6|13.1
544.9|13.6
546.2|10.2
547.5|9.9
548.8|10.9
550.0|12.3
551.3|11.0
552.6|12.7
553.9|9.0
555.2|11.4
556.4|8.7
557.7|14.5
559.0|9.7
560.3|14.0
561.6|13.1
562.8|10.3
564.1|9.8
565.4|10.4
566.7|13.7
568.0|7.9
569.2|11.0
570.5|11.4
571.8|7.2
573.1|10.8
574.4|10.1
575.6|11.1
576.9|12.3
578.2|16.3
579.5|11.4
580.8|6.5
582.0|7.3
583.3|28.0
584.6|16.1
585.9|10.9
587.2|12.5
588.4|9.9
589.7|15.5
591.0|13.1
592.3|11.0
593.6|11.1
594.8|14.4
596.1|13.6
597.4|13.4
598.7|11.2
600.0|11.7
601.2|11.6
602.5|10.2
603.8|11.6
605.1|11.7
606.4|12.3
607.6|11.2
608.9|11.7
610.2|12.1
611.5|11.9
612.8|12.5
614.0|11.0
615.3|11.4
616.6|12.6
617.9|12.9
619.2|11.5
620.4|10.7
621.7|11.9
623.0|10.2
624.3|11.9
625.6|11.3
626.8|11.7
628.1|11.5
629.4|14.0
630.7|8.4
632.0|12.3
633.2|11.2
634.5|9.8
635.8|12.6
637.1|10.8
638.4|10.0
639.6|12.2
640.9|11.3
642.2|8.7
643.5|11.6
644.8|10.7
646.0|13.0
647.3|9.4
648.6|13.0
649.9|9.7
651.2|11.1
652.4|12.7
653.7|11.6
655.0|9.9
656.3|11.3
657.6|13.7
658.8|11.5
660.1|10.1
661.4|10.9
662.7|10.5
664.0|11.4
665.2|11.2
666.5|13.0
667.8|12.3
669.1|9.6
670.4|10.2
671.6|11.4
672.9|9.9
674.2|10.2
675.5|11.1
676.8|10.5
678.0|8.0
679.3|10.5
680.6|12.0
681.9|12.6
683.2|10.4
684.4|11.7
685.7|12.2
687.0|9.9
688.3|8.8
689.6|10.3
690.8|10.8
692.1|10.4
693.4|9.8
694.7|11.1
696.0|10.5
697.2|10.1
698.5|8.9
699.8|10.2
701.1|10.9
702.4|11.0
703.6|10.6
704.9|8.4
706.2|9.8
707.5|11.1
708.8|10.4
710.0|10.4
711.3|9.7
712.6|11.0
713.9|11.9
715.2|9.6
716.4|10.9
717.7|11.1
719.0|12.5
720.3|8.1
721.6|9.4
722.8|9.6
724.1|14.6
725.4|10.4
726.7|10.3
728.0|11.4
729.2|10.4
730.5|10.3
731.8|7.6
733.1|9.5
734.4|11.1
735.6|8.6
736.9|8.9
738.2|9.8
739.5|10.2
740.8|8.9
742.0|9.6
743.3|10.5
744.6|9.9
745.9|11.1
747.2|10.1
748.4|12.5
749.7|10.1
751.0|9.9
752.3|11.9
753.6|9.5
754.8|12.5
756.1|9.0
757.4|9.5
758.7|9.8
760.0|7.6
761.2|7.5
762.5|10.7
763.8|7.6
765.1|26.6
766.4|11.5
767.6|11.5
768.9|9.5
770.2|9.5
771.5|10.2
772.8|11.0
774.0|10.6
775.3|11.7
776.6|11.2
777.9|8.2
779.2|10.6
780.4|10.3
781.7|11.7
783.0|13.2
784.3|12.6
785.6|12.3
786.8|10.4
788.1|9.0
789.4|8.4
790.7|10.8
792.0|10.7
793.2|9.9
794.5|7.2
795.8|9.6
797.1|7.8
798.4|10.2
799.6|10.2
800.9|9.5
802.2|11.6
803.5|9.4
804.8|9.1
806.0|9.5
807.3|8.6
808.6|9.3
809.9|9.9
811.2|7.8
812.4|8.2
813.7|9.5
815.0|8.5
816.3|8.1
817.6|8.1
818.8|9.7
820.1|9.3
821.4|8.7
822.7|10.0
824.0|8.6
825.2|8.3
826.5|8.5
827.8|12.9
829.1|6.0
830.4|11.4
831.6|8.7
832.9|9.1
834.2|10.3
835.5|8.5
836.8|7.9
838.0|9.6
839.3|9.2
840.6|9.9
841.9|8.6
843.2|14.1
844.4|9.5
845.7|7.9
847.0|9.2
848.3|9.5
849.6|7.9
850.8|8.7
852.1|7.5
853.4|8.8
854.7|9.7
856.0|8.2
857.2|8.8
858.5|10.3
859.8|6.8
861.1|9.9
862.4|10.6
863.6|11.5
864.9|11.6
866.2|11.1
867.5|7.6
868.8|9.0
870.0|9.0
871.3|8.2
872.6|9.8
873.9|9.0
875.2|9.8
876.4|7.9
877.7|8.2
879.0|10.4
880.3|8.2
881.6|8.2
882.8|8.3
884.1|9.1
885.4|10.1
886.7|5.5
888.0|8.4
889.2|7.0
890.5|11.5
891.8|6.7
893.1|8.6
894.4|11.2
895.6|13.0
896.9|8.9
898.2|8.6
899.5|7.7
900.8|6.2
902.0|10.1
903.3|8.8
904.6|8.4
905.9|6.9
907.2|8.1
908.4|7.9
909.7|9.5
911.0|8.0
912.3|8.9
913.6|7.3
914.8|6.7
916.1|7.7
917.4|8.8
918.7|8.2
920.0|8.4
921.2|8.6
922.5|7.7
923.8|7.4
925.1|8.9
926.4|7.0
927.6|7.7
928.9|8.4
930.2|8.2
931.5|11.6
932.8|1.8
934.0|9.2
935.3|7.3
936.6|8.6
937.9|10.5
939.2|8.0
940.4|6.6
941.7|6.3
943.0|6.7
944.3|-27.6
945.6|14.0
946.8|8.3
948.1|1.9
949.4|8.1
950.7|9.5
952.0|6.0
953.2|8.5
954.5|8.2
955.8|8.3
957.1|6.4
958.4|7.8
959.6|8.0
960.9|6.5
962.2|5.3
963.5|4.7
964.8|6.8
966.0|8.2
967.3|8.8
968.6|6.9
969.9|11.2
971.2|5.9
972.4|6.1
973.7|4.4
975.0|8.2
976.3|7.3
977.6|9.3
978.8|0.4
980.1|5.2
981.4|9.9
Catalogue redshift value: 0.166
